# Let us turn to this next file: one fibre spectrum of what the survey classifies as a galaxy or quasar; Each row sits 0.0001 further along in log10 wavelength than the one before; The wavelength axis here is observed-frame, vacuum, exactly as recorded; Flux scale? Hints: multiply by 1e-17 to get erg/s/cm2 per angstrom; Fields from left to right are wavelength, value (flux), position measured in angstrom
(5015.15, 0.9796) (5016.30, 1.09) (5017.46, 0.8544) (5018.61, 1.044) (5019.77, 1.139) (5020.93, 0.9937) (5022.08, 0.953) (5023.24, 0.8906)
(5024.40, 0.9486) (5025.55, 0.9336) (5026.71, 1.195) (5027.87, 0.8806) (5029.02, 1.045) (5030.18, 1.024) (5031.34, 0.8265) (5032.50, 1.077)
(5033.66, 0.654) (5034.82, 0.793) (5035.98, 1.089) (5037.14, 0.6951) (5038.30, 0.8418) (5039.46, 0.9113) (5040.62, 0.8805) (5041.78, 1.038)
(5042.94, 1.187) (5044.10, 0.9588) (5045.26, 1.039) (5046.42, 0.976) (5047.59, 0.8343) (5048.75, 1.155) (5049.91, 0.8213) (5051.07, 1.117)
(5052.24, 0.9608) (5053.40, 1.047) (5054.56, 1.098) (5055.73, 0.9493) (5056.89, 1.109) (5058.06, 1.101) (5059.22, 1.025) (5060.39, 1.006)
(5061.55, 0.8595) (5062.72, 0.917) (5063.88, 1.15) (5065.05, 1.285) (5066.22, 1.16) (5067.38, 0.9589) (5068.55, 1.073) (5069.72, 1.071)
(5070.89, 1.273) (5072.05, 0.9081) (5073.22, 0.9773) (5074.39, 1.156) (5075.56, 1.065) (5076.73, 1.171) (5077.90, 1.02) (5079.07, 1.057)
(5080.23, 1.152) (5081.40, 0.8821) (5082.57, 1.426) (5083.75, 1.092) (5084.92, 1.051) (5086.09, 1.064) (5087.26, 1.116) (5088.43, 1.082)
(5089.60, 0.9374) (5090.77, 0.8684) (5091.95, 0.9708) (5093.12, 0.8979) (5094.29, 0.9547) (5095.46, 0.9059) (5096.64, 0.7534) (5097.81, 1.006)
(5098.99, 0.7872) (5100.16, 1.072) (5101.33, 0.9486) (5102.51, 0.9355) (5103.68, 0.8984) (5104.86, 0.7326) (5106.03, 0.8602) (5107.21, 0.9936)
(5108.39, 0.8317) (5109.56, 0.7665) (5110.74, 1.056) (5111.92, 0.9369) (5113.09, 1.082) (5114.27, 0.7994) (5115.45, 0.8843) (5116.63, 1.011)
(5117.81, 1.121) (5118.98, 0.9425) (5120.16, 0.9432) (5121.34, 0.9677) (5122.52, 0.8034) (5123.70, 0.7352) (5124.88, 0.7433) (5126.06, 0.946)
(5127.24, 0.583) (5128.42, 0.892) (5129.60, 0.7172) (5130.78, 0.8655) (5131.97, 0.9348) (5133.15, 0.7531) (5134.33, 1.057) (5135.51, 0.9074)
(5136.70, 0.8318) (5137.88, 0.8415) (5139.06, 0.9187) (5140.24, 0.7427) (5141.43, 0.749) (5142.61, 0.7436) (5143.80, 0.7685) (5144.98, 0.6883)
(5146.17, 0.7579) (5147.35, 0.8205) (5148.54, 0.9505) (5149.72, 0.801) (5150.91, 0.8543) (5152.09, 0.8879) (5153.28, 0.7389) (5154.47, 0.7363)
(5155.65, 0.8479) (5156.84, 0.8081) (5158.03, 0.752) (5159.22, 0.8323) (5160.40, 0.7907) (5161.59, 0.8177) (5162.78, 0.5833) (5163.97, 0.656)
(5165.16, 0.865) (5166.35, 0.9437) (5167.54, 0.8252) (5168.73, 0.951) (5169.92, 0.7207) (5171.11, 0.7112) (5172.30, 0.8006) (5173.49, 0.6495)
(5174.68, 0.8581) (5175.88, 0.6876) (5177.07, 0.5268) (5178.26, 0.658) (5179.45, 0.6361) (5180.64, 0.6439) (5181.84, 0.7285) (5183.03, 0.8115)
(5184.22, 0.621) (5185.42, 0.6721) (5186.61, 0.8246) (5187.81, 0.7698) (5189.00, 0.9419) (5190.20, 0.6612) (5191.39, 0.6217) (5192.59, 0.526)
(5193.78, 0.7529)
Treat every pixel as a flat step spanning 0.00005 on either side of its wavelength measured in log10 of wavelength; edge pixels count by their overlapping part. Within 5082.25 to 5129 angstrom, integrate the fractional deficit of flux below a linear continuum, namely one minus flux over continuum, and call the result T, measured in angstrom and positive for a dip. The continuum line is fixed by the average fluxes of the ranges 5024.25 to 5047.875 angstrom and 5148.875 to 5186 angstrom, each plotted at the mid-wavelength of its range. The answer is -4.7 angstrom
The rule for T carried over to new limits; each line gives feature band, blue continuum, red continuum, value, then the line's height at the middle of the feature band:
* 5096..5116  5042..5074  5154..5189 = 0.32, 0.918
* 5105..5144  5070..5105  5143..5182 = 0.87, 0.89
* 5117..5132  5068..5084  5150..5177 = 1.00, 0.921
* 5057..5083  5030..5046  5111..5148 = -4.98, 0.903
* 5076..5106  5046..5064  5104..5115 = -1.79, 0.932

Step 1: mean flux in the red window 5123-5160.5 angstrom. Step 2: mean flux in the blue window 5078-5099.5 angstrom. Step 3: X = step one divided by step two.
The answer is 0.8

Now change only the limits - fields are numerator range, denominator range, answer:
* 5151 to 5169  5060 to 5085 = 0.74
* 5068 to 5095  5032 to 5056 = 1.10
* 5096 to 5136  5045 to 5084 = 0.84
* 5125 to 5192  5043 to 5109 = 0.77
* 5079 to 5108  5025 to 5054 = 1.02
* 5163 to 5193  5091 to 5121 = 0.79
